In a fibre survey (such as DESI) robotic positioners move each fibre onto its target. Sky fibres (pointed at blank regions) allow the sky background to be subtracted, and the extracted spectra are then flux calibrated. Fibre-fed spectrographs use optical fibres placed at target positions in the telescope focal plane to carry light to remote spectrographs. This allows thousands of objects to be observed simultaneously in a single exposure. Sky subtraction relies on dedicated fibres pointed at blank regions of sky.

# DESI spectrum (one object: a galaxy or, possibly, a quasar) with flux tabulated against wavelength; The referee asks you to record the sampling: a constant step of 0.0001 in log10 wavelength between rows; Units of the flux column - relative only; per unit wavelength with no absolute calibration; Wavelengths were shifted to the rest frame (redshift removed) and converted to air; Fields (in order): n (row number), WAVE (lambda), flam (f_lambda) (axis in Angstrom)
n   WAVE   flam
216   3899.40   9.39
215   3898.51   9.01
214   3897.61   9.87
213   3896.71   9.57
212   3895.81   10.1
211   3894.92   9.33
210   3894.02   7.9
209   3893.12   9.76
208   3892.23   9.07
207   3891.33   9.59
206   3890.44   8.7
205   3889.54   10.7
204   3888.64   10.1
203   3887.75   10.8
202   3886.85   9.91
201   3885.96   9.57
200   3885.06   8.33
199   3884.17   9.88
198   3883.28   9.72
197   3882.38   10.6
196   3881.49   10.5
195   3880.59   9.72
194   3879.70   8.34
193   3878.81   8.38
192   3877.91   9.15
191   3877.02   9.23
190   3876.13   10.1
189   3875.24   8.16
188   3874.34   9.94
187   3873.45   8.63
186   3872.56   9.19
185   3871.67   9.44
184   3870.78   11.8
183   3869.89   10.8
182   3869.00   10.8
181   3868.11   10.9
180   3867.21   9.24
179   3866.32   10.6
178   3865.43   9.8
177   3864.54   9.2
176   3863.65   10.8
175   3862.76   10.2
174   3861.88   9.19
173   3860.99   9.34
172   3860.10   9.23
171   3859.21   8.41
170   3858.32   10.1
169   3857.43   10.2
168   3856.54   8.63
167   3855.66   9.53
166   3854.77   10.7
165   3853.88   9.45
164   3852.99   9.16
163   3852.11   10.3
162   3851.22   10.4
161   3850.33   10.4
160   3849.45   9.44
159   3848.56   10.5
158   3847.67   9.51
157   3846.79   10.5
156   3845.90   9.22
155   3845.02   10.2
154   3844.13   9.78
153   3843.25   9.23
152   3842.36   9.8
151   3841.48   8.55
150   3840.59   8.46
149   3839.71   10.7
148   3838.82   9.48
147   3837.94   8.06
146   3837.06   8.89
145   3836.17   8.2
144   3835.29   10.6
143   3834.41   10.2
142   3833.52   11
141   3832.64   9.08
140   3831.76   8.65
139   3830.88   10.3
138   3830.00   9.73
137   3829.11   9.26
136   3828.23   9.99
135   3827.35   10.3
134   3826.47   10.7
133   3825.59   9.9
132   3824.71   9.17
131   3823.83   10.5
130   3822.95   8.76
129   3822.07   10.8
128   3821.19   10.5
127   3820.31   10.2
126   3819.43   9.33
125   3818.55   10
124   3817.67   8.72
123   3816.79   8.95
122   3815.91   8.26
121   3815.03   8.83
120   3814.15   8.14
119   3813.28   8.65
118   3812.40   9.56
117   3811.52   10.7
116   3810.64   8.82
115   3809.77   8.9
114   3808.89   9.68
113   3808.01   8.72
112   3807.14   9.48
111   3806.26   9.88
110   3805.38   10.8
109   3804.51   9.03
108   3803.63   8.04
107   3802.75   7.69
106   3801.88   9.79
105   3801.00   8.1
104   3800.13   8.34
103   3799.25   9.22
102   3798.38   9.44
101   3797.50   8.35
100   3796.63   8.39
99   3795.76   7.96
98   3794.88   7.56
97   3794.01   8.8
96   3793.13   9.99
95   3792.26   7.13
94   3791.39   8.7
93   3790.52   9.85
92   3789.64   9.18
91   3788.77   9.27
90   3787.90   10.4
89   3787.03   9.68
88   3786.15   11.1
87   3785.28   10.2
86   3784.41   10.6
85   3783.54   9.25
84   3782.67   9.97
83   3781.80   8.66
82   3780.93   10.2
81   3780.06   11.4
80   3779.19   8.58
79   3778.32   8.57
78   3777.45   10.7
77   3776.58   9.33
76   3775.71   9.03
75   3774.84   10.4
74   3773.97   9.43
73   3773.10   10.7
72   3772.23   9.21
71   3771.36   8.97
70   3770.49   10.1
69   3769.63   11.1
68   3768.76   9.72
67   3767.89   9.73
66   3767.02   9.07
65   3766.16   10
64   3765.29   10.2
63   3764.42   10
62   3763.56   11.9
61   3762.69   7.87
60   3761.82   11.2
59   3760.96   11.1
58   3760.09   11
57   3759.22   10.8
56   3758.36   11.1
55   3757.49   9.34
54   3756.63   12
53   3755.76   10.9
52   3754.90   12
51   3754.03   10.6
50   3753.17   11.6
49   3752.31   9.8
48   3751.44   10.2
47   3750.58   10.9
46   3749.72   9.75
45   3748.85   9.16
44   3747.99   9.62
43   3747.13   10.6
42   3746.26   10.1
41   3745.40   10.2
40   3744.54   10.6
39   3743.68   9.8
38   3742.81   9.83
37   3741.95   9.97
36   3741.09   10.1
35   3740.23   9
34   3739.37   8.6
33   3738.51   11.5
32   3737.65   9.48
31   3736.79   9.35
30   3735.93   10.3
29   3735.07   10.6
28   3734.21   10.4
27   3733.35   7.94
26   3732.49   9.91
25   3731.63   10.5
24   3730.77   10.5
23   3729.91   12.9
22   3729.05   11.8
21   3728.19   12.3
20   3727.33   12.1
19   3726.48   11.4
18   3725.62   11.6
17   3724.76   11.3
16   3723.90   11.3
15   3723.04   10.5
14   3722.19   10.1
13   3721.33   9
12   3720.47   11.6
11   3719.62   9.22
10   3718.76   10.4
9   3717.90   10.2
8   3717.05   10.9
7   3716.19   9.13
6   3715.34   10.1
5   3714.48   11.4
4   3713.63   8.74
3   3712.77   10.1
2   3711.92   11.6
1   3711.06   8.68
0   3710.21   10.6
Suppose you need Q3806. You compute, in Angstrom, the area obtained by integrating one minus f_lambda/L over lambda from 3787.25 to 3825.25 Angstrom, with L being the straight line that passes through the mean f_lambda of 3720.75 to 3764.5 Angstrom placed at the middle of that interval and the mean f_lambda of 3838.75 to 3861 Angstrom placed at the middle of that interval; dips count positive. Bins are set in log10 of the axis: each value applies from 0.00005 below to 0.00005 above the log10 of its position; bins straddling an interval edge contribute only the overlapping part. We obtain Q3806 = 3.3 Angstrom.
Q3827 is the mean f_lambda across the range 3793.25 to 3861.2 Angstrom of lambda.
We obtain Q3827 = 9.41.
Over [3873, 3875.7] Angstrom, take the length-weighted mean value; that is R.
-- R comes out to 8.91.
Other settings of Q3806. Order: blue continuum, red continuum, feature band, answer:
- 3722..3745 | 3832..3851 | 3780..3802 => 1.73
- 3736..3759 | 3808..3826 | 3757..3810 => 1.37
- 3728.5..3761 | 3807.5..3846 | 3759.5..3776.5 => 0.14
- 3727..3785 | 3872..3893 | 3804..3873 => 0.49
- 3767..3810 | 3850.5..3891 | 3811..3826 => 0.06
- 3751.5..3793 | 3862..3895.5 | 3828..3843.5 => 0.61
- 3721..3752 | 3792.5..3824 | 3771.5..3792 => -0.32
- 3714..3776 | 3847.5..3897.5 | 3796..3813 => 1.62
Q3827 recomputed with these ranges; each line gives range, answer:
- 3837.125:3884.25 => 9.68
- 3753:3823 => 9.63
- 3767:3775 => 9.86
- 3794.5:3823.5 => 9.09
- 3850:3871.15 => 9.96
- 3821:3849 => 9.7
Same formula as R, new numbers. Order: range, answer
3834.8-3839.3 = 9.07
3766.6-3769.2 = 9.49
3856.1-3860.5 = 9.31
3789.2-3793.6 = 8.97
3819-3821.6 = 10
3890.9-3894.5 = 9.07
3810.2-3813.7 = 9.44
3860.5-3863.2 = 9.6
